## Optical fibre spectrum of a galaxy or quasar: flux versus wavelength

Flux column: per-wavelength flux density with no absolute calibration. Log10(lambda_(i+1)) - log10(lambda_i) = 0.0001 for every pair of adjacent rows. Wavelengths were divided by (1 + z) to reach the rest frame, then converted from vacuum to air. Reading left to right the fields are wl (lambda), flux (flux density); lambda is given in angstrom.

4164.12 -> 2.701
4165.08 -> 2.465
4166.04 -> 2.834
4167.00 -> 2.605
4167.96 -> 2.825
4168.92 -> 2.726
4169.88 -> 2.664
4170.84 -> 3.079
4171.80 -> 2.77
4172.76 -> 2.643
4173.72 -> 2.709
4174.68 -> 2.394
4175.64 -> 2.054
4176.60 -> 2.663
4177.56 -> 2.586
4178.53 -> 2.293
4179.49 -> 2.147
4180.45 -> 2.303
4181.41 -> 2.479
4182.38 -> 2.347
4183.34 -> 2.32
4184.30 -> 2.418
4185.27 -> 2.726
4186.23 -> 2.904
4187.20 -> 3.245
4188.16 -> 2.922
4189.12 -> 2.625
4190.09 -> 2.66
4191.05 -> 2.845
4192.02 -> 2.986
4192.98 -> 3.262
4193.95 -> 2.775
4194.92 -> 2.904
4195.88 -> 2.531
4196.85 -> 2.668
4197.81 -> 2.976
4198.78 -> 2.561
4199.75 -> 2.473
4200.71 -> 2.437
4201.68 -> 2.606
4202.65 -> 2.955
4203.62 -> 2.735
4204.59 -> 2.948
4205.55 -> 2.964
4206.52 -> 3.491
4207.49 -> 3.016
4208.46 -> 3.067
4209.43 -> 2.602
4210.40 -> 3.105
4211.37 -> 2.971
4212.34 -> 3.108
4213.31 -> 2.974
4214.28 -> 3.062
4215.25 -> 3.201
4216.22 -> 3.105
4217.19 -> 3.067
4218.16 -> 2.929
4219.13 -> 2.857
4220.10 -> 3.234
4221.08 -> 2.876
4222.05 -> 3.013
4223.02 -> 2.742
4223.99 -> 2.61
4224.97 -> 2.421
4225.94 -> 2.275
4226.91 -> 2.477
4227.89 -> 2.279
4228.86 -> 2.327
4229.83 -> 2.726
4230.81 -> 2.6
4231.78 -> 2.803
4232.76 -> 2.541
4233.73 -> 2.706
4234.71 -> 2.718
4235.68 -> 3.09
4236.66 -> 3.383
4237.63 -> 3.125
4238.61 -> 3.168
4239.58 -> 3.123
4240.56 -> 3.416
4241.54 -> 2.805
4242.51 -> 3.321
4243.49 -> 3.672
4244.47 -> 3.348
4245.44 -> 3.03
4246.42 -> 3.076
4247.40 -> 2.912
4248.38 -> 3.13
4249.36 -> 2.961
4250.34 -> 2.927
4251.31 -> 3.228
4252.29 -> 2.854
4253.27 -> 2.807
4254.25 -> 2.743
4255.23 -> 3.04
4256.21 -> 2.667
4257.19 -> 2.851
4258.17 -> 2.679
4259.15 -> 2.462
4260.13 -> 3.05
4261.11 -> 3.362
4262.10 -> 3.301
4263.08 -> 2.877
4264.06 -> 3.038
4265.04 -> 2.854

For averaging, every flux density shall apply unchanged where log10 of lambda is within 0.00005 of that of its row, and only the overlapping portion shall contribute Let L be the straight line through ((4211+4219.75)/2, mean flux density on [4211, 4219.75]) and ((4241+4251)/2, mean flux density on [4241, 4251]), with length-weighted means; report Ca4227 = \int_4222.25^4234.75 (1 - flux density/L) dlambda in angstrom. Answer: 2.1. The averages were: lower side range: 3.04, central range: 2.56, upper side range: 3.12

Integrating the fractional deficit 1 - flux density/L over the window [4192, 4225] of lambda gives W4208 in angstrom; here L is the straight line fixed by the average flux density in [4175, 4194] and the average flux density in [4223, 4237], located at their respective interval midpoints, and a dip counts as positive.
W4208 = -3.4 angstrom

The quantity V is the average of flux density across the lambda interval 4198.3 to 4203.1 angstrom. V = 2.6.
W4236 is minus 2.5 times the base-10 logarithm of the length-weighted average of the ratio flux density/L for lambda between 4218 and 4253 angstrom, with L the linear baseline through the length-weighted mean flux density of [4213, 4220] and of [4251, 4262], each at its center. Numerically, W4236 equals 0.02 mag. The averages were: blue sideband 3.04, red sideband 2.89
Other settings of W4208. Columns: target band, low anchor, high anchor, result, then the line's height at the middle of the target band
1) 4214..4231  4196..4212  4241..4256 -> 0.94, 2.93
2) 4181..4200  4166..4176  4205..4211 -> 0.84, 2.86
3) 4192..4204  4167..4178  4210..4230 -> -0.03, 2.74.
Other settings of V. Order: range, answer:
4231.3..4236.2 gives 2.77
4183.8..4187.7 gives 2.82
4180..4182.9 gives 2.38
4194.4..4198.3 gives 2.77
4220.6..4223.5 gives 2.88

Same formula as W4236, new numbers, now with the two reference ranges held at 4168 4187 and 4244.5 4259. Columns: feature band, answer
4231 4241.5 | -0.05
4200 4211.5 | -0.08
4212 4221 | -0.11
